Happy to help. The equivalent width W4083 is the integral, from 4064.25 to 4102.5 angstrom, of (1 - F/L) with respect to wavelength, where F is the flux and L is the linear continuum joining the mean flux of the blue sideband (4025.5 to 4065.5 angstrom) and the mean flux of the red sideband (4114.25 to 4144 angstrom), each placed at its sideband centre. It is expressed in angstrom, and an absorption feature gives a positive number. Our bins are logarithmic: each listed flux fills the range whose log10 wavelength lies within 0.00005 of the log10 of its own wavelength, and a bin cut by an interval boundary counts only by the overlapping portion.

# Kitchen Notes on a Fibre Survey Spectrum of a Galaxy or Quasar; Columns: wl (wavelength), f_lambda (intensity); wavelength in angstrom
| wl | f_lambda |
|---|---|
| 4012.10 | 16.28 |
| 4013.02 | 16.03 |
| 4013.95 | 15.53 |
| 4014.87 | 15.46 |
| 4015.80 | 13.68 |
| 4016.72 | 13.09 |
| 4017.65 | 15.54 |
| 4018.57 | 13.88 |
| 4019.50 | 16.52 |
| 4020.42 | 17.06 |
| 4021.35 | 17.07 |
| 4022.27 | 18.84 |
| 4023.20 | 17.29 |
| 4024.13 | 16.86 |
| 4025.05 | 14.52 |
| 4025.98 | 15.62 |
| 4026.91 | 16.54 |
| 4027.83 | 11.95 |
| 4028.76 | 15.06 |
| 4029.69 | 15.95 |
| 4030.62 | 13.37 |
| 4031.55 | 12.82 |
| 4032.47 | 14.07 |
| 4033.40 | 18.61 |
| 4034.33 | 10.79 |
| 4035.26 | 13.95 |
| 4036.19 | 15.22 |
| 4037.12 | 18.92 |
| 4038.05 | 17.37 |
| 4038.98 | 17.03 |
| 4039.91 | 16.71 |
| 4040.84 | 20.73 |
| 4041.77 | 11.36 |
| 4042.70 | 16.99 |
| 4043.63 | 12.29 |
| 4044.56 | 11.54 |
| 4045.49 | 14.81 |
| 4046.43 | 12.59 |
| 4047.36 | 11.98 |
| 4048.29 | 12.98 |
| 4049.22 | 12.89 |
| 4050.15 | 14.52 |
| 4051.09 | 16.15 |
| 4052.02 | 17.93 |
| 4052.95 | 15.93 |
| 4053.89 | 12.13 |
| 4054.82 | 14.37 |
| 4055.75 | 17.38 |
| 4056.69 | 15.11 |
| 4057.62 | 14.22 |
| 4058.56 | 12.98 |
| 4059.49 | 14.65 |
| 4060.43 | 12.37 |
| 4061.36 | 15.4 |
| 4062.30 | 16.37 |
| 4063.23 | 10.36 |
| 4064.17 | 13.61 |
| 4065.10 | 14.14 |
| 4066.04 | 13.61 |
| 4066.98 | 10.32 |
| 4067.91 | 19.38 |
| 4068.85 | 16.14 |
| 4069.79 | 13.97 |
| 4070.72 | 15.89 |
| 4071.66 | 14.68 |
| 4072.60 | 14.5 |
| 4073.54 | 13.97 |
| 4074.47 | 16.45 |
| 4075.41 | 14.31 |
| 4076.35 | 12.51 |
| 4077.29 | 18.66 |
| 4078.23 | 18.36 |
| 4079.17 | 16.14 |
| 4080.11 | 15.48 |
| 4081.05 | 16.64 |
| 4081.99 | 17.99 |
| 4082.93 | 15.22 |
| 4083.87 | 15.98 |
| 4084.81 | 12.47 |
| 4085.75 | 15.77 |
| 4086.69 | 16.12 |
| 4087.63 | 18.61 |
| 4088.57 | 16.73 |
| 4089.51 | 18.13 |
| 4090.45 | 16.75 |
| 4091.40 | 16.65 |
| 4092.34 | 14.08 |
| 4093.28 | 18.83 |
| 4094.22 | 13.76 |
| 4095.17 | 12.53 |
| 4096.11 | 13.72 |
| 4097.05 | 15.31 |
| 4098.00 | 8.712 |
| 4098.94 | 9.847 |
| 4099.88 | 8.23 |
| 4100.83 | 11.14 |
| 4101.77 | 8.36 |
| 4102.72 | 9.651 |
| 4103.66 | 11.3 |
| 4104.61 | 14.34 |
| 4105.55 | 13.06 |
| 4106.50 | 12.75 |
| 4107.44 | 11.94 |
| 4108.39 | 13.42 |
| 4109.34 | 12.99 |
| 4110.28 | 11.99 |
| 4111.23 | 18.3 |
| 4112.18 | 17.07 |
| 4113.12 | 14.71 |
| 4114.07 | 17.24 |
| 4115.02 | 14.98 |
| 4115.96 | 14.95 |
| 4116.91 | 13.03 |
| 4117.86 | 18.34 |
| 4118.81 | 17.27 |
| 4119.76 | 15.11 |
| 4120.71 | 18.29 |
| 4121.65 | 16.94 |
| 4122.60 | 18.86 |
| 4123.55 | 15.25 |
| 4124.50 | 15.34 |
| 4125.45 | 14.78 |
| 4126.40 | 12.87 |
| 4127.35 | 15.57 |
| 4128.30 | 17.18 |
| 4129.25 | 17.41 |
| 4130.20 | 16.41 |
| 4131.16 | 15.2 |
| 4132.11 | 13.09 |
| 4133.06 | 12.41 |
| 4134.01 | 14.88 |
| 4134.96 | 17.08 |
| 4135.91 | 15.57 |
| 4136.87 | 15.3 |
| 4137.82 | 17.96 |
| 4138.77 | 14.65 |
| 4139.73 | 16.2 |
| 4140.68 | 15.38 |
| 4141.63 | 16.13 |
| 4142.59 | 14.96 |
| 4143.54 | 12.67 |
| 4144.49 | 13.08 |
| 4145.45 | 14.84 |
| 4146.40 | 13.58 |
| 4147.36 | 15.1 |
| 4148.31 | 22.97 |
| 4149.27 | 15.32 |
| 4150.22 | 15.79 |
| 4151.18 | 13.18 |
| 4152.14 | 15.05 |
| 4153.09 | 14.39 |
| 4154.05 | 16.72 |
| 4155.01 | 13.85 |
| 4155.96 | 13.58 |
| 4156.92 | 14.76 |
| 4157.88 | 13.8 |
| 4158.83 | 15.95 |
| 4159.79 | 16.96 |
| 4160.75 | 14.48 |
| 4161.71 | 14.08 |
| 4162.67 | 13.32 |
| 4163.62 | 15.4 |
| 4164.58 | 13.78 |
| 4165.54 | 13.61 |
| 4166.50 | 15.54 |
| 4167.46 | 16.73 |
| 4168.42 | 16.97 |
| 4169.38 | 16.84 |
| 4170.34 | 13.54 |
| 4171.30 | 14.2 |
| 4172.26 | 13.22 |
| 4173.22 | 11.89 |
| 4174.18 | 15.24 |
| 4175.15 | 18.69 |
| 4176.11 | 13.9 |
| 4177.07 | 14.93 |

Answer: 1.0 angstrom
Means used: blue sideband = 14.6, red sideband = 15.6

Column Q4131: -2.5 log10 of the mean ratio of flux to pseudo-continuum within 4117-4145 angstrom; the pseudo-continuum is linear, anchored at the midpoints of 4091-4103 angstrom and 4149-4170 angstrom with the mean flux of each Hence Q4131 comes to -0.14 mag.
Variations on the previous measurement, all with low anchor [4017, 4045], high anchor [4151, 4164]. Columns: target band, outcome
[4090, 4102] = 0.16 mag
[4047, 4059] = 0.06 mag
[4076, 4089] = -0.07 mag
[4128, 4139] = -0.05 mag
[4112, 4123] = -0.10 mag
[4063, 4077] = 0.06 mag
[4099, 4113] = 0.20 mag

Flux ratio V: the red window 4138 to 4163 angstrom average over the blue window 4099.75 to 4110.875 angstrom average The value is 1.3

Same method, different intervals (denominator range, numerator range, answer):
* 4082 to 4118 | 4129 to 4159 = 1.07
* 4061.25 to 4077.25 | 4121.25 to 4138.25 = 1.08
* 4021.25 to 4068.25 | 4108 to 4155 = 1.04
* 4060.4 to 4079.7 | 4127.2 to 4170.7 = 1.02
